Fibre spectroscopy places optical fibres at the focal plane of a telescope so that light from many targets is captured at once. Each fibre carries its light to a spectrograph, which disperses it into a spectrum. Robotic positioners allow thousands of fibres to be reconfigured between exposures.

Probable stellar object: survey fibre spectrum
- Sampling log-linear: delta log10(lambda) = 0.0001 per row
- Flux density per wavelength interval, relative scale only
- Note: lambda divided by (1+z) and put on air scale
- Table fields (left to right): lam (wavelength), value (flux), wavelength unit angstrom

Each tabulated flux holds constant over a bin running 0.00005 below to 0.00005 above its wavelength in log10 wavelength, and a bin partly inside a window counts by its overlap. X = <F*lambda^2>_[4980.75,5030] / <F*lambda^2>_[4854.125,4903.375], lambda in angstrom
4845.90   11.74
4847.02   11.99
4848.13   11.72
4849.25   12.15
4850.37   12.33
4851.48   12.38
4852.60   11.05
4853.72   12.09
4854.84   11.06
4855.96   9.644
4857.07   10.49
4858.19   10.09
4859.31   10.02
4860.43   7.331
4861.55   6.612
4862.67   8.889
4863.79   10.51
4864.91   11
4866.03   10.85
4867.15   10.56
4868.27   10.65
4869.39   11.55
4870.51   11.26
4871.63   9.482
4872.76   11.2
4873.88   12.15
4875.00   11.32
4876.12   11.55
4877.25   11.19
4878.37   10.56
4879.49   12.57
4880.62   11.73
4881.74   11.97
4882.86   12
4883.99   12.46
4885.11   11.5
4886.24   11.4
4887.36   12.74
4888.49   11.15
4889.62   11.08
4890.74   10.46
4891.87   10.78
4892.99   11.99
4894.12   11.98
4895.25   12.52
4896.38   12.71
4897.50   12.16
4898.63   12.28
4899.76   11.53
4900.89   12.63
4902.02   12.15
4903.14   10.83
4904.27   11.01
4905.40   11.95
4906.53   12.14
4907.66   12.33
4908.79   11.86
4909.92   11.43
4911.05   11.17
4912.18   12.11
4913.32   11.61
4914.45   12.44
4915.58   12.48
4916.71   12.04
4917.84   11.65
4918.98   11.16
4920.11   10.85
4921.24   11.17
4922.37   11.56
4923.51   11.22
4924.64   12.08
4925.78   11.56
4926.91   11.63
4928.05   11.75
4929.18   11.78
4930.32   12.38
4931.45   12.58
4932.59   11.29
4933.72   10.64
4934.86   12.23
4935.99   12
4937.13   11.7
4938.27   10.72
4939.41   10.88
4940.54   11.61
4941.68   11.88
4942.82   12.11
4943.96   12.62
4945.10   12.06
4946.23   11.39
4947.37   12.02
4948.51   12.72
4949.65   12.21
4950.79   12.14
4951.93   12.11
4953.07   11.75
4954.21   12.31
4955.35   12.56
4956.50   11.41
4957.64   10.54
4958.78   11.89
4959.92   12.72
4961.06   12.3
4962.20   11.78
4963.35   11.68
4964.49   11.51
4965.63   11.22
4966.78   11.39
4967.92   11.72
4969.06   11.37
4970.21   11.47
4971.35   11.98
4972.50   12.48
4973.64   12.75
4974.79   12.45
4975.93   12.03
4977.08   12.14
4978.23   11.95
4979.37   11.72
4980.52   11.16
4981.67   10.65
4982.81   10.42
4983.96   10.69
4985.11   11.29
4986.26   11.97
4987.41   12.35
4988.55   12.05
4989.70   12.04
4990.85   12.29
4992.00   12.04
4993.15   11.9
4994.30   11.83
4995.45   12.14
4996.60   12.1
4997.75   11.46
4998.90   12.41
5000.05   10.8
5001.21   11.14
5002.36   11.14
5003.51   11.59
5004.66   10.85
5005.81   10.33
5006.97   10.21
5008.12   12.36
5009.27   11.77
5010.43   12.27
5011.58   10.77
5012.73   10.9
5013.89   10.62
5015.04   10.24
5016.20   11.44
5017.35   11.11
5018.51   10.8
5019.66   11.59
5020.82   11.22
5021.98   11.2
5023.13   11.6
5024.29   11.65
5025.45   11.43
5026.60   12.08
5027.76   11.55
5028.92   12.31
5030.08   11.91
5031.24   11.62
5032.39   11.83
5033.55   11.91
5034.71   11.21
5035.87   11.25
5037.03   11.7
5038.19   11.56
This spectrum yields 1.1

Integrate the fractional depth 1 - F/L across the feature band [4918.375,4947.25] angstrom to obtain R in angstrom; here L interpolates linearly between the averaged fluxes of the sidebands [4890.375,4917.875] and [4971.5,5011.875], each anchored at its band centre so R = 0.4 angstrom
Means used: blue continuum 11.9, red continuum 11.7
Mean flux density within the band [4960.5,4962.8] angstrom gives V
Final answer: 12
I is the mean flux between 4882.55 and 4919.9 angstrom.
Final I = 11.8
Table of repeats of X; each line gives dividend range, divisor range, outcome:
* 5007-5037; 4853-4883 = 1.14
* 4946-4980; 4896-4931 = 1.03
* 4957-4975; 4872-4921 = 1.04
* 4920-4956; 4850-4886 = 1.12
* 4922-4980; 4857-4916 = 1.08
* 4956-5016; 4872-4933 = 1.02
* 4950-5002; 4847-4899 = 1.10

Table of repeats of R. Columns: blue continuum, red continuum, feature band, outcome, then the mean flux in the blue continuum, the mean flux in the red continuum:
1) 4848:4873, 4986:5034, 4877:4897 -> -1.9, 10.5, 11.5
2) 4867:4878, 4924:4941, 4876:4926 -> -1.6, 11.1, 11.7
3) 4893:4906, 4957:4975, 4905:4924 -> 0.4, 12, 11.8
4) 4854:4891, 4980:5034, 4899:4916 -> -1.3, 10.8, 11.5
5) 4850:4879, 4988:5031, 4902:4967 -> -4.3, 10.6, 11.5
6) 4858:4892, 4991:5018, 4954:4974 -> -1.1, 10.9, 11.4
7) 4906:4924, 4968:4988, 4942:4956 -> -0.5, 11.7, 11.7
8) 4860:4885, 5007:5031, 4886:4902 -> -1.4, 10.8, 11.4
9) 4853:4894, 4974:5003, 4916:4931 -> -0.5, 10.9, 11.7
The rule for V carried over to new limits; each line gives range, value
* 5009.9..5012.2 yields 11.5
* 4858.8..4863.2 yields 8.18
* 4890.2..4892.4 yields 10.6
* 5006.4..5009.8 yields 11.5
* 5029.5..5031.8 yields 11.8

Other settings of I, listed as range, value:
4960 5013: 11.6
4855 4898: 11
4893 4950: 11.8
